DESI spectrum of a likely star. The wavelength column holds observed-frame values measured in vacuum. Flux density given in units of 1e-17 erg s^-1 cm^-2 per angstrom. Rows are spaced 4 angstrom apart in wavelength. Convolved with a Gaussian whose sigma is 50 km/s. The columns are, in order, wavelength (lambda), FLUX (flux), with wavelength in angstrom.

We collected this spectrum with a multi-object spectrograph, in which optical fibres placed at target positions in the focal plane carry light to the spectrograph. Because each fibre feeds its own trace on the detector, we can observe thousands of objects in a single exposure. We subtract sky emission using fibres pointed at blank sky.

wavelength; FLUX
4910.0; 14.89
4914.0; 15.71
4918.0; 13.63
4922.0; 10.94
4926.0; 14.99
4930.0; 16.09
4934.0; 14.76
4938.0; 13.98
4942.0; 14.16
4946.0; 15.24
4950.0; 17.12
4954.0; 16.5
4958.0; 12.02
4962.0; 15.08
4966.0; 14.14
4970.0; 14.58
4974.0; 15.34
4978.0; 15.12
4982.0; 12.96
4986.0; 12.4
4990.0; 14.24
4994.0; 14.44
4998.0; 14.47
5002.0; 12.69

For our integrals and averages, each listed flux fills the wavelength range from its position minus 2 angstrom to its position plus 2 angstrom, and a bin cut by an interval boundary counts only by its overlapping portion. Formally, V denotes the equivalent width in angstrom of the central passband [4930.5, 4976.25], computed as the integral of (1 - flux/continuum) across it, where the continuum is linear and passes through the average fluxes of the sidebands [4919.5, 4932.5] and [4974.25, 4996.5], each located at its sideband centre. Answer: -2.8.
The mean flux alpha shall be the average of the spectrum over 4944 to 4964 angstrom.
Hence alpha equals 15.2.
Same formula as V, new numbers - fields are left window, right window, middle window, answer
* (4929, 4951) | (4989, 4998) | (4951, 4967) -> 0.24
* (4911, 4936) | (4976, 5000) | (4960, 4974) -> -0.62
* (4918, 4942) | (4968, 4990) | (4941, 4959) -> -1.43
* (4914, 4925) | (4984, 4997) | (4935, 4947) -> -0.98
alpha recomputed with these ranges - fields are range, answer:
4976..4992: 13.7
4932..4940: 14.4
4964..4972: 14.4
